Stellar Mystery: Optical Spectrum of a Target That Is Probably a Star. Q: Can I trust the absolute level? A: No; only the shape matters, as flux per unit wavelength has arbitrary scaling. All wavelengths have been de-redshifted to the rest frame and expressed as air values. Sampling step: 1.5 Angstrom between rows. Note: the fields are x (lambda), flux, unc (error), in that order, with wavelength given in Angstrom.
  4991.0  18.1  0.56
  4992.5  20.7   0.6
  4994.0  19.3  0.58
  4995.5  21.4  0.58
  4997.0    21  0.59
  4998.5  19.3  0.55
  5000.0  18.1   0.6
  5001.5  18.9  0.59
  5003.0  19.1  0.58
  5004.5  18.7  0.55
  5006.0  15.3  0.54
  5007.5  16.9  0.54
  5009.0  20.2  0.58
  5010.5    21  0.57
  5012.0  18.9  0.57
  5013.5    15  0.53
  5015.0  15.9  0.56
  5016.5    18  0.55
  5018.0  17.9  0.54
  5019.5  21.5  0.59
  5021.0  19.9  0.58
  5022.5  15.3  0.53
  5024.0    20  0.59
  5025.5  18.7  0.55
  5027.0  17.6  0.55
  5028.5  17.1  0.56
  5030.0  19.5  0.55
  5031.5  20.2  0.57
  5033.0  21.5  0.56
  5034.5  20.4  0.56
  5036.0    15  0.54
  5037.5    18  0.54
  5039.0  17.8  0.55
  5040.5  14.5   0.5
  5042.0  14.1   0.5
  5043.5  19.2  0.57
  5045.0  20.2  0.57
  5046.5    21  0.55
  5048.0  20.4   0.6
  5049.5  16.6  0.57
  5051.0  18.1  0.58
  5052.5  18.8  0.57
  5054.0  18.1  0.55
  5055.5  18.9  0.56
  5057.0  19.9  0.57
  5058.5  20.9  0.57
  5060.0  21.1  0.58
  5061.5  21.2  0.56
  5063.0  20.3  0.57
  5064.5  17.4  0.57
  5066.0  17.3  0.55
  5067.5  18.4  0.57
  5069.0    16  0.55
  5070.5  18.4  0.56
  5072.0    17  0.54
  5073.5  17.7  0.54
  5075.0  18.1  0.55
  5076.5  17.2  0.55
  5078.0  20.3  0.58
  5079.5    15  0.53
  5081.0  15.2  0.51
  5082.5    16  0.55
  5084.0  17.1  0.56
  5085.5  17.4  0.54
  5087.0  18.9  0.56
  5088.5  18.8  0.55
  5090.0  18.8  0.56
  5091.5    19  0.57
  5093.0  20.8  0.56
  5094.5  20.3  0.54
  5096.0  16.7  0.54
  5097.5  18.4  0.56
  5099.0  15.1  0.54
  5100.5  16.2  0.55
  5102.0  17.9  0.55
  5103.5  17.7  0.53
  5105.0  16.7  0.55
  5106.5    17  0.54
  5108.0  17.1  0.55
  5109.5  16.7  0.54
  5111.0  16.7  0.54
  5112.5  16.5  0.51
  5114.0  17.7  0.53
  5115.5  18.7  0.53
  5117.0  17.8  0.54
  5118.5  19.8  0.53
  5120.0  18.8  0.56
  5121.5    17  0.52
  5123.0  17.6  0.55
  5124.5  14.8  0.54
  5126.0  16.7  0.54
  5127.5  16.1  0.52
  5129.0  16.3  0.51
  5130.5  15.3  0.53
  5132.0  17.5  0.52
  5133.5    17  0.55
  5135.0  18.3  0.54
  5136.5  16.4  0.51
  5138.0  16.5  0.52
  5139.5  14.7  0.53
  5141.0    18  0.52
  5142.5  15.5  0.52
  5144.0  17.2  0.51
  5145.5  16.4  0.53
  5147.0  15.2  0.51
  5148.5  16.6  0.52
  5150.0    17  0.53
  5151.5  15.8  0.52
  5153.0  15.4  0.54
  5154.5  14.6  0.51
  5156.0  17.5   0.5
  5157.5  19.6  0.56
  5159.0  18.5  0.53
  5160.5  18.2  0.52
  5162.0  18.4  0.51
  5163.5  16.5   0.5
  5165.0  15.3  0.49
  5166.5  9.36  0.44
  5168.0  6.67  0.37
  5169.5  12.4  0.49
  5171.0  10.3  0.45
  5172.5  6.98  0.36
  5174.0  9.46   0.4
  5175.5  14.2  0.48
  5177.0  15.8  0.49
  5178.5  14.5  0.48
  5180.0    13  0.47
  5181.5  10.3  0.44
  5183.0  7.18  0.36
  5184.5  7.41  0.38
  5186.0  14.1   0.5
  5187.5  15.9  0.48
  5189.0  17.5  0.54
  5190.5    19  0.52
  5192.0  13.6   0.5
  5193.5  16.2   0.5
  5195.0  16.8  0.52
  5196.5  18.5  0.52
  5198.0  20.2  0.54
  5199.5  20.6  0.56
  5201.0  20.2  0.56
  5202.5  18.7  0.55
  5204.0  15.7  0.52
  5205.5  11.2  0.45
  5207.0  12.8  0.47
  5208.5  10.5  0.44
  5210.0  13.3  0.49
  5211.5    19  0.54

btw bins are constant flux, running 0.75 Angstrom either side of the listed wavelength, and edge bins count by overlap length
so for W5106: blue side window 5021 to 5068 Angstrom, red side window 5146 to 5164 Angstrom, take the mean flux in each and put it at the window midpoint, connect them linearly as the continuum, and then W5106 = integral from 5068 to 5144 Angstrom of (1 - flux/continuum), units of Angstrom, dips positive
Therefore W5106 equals 1.7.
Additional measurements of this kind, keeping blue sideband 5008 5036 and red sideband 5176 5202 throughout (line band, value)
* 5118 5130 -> -0.3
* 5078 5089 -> 0.2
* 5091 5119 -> -1.1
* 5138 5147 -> 0.0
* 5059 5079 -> -0.8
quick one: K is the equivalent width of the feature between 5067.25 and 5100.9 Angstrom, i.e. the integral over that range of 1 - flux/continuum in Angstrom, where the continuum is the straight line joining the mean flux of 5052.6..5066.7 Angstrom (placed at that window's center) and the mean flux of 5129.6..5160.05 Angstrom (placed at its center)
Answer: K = 1.7 Angstrom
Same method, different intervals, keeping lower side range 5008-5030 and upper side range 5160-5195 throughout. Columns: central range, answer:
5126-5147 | -2.9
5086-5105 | -2.7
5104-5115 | -1.1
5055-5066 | -1.8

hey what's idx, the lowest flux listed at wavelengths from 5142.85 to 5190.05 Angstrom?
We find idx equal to 6.67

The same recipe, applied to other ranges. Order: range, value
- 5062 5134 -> 14.8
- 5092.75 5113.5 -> 15.1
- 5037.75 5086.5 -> 14.1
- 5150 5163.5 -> 14.6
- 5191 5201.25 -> 13.6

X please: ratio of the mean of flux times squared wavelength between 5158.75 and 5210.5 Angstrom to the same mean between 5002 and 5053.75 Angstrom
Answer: 0.83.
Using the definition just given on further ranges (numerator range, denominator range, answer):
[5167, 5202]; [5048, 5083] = 0.80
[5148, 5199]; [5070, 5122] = 0.85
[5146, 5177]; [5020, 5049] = 0.82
